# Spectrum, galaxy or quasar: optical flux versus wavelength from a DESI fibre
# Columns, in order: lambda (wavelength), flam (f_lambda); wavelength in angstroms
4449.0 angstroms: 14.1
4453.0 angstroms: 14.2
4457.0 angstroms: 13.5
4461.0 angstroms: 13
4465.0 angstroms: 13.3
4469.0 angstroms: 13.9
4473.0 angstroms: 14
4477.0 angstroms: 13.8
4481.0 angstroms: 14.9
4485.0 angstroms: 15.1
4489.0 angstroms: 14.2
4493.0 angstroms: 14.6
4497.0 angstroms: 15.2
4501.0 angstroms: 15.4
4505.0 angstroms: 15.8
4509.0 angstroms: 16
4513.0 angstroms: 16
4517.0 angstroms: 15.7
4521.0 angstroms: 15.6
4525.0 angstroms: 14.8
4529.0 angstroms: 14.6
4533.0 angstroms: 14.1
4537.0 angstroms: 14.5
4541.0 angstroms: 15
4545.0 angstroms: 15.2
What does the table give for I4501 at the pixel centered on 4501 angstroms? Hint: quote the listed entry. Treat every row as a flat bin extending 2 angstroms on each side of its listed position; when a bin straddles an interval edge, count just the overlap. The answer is 15.4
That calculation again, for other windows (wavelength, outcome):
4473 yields 14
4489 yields 14.2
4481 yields 14.9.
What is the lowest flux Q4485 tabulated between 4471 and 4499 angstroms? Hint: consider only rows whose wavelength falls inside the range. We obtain 13.8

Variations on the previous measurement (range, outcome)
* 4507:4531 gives 14.6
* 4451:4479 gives 13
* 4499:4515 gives 15.4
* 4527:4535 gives 14.1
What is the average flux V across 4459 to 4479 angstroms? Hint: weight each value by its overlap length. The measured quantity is 13.6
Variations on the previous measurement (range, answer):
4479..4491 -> 14.7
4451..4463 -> 13.6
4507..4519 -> 15.9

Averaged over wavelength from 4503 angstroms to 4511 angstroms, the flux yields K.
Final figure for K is 15.9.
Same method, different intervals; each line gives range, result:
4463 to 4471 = 13.6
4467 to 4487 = 14.3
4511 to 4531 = 15.3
